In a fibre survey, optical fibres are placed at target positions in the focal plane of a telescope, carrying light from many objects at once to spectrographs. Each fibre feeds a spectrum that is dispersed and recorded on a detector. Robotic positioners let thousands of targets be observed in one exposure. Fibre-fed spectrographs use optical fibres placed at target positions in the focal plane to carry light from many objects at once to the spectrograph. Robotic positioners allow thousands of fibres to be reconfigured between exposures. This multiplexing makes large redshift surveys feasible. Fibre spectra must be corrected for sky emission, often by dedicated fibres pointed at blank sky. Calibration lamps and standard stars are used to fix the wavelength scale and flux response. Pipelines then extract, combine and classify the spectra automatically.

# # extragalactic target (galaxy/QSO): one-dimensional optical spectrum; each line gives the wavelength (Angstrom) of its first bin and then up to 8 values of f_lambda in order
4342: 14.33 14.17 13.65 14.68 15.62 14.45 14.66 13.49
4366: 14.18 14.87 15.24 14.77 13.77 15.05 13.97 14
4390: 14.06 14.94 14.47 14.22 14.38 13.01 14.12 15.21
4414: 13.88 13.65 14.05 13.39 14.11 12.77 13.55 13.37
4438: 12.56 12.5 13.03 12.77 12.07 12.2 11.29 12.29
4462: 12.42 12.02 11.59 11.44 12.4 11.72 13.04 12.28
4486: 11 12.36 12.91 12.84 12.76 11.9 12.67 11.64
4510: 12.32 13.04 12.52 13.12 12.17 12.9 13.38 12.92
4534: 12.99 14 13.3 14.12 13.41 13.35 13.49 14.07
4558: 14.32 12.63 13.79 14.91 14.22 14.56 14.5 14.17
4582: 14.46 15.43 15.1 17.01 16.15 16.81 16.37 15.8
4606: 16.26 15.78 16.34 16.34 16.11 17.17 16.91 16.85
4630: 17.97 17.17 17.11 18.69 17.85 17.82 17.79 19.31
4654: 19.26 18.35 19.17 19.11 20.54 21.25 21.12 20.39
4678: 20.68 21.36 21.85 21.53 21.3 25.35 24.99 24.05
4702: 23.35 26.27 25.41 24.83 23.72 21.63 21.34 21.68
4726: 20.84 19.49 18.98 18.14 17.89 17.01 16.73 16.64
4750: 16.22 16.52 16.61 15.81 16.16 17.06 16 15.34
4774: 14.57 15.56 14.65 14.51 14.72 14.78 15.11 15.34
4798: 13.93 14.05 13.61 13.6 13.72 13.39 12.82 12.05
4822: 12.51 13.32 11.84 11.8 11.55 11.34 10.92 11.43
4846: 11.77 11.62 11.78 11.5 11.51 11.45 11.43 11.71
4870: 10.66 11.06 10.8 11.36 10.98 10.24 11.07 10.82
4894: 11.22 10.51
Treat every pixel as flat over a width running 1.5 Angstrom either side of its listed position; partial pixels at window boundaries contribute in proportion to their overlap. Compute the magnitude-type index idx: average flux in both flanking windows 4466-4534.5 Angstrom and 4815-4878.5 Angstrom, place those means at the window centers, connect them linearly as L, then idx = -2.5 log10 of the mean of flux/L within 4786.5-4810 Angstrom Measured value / -0.21 mag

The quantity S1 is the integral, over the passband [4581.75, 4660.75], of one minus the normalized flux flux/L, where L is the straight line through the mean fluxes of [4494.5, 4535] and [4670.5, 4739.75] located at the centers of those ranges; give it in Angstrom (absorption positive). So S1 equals 3.7 Angstrom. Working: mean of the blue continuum 12.6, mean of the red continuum 22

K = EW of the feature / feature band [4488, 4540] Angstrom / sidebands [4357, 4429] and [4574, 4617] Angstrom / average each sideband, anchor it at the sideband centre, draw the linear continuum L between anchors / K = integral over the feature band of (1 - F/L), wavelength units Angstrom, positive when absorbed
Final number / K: 8.2 Angstrom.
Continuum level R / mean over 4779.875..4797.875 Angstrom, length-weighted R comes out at 14.8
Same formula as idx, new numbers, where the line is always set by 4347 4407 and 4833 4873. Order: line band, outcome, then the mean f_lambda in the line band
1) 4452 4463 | 0.16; 12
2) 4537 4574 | -0.05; 13.8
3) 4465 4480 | 0.16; 11.9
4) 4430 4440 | 0.07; 13.1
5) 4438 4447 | 0.10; 12.7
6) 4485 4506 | 0.11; 12.4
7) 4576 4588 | -0.13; 14.7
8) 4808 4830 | -0.10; 12.8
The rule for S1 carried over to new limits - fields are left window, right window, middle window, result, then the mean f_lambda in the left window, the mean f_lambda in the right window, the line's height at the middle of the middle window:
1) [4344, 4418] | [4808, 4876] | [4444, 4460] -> 2.0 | 14.3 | 11.9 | 14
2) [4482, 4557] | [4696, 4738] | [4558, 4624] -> 3.4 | 12.9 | 22.2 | 16.3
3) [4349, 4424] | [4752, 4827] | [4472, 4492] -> 3.1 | 14.3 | 14.6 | 14.4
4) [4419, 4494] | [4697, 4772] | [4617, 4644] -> -0.7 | 12.5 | 19.6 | 16.9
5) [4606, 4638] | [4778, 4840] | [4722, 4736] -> -4.7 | 16.8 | 13.4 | 14.8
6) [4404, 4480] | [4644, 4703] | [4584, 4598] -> 1.5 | 12.9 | 20.9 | 18.1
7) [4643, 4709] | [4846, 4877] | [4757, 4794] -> 1.4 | 21.3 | 11.4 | 16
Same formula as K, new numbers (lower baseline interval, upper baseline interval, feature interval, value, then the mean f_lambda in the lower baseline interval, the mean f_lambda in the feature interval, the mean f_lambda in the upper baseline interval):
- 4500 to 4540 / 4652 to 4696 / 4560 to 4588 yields 2.3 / 12.8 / 14.4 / 20.9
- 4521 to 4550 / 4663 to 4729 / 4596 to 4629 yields 2.2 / 13.3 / 16.4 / 22.4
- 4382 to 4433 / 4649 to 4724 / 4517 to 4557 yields 9.8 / 14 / 13.3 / 21.9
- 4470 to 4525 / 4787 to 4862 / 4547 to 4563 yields -1.5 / 12.4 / 13.6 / 12.7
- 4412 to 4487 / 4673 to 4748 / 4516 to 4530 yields 2.1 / 12.6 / 12.9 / 21.4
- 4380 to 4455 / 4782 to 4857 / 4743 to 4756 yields -3.5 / 13.6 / 16.5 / 12.9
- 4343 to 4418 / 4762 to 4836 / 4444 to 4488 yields 6.8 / 14.3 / 12.1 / 14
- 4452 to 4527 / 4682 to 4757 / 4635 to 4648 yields 0.1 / 12.3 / 17.9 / 20.9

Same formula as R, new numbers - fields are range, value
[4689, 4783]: 19.4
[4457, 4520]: 12.3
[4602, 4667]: 17.6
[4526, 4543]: 13.4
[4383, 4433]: 14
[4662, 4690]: 20.9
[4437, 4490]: 12.2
